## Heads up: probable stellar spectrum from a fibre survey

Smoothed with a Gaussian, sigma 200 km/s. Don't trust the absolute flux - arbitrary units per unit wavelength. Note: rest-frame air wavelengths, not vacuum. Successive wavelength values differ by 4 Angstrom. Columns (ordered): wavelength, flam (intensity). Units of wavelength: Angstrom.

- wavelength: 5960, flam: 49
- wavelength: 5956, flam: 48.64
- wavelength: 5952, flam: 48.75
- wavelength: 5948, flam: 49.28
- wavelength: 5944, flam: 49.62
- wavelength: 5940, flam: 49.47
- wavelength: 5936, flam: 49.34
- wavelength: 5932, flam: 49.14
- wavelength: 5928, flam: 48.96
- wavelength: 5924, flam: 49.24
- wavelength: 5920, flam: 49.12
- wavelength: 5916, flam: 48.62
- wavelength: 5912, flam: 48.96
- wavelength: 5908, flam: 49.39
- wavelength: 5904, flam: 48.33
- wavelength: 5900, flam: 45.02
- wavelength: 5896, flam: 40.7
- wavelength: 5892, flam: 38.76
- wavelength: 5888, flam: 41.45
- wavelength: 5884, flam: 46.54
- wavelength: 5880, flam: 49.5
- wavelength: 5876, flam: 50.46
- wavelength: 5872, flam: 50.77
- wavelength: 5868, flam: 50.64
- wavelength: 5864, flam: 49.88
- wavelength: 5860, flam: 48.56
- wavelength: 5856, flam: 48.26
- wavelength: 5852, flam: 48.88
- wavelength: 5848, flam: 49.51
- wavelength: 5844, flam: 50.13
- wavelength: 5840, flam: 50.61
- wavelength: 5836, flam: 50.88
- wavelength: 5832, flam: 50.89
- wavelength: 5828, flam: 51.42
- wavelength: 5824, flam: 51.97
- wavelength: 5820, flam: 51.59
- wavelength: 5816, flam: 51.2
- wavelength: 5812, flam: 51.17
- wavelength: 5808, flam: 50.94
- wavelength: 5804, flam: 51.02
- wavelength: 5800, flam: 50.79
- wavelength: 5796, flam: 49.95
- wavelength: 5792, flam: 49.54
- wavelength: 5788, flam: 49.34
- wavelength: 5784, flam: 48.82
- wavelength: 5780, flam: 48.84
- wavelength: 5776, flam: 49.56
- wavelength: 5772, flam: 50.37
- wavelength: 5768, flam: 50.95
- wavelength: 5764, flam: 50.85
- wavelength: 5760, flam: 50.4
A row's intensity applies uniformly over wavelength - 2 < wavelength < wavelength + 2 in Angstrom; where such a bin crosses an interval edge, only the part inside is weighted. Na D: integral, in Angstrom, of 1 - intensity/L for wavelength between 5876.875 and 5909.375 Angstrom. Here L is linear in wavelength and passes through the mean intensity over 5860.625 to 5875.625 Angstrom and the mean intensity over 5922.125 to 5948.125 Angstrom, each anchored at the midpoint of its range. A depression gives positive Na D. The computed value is 3.15 Angstrom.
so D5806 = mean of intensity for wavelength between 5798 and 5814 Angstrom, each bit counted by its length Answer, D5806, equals 51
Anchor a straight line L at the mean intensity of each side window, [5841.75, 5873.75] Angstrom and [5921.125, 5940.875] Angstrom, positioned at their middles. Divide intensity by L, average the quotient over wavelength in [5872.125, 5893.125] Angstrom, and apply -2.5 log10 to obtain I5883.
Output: 0.08 mag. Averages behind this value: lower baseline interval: 49.6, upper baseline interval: 49.2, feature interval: 46.1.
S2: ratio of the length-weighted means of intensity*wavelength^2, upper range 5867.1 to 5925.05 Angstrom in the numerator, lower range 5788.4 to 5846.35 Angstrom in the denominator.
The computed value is 0.95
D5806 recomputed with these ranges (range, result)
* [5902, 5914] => 48.9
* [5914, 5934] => 49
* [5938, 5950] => 49.5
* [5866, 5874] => 50.7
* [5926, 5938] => 49.1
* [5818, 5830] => 51.7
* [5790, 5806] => 50.3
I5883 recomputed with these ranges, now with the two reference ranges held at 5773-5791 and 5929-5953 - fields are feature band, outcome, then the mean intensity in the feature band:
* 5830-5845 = -0.03 mag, 50.7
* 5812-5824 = -0.05 mag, 51.5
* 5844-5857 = 0.00 mag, 49.1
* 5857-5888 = 0.01 mag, 48.9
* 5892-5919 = 0.07 mag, 46.3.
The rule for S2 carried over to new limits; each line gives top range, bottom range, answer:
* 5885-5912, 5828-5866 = 0.91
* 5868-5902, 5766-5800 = 0.95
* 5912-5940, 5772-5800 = 1.04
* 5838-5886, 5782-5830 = 1.00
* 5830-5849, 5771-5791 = 1.04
